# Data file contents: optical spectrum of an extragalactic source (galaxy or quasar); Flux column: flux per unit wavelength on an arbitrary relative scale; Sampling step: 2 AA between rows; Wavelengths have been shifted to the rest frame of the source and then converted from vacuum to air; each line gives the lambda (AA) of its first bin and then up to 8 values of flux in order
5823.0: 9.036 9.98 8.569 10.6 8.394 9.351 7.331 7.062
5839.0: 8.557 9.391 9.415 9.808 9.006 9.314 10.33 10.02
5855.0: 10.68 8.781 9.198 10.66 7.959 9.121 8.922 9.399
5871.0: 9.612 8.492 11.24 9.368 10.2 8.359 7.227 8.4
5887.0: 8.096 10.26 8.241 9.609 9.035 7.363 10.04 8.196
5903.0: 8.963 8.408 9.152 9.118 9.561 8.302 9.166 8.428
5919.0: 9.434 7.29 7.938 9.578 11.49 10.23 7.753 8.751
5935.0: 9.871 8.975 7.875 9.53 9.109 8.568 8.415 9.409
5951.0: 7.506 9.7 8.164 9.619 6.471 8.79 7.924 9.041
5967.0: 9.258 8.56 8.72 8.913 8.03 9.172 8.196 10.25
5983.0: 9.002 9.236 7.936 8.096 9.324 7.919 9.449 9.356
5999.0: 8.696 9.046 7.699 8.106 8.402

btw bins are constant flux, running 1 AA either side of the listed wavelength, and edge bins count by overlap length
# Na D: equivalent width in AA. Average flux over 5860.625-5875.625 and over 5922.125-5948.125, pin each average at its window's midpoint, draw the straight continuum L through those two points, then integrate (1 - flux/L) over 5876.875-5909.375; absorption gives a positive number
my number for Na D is 1.53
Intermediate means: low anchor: 9.33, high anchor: 9.09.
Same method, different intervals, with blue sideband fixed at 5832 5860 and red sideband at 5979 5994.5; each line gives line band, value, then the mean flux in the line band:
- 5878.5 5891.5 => 0.6 AA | 8.64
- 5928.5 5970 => 0.8 AA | 8.72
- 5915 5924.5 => 0.6 AA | 8.44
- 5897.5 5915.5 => 0.1 AA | 8.94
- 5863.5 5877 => -0.4 AA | 9.4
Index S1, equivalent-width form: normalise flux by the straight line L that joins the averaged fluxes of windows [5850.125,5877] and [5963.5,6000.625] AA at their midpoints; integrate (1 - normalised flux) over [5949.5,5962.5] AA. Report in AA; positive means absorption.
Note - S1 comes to 0.9 AA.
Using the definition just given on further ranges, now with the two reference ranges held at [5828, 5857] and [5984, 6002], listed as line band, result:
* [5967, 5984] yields -0.09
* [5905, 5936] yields -0.20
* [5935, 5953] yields 0.26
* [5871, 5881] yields -0.59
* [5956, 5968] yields 0.48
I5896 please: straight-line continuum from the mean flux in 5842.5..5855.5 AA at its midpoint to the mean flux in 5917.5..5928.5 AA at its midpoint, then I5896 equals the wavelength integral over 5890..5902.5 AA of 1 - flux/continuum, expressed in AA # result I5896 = 0.8 AA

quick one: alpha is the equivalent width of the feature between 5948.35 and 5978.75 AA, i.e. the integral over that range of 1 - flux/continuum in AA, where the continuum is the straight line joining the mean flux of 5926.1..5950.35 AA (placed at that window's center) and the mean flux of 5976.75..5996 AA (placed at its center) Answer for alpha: 1.29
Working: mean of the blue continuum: 9.13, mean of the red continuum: 8.85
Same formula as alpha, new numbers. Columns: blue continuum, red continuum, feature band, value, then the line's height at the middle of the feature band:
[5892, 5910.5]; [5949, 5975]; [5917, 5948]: -0.86 AA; 8.73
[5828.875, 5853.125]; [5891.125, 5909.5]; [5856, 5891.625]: -0.67 AA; 8.93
